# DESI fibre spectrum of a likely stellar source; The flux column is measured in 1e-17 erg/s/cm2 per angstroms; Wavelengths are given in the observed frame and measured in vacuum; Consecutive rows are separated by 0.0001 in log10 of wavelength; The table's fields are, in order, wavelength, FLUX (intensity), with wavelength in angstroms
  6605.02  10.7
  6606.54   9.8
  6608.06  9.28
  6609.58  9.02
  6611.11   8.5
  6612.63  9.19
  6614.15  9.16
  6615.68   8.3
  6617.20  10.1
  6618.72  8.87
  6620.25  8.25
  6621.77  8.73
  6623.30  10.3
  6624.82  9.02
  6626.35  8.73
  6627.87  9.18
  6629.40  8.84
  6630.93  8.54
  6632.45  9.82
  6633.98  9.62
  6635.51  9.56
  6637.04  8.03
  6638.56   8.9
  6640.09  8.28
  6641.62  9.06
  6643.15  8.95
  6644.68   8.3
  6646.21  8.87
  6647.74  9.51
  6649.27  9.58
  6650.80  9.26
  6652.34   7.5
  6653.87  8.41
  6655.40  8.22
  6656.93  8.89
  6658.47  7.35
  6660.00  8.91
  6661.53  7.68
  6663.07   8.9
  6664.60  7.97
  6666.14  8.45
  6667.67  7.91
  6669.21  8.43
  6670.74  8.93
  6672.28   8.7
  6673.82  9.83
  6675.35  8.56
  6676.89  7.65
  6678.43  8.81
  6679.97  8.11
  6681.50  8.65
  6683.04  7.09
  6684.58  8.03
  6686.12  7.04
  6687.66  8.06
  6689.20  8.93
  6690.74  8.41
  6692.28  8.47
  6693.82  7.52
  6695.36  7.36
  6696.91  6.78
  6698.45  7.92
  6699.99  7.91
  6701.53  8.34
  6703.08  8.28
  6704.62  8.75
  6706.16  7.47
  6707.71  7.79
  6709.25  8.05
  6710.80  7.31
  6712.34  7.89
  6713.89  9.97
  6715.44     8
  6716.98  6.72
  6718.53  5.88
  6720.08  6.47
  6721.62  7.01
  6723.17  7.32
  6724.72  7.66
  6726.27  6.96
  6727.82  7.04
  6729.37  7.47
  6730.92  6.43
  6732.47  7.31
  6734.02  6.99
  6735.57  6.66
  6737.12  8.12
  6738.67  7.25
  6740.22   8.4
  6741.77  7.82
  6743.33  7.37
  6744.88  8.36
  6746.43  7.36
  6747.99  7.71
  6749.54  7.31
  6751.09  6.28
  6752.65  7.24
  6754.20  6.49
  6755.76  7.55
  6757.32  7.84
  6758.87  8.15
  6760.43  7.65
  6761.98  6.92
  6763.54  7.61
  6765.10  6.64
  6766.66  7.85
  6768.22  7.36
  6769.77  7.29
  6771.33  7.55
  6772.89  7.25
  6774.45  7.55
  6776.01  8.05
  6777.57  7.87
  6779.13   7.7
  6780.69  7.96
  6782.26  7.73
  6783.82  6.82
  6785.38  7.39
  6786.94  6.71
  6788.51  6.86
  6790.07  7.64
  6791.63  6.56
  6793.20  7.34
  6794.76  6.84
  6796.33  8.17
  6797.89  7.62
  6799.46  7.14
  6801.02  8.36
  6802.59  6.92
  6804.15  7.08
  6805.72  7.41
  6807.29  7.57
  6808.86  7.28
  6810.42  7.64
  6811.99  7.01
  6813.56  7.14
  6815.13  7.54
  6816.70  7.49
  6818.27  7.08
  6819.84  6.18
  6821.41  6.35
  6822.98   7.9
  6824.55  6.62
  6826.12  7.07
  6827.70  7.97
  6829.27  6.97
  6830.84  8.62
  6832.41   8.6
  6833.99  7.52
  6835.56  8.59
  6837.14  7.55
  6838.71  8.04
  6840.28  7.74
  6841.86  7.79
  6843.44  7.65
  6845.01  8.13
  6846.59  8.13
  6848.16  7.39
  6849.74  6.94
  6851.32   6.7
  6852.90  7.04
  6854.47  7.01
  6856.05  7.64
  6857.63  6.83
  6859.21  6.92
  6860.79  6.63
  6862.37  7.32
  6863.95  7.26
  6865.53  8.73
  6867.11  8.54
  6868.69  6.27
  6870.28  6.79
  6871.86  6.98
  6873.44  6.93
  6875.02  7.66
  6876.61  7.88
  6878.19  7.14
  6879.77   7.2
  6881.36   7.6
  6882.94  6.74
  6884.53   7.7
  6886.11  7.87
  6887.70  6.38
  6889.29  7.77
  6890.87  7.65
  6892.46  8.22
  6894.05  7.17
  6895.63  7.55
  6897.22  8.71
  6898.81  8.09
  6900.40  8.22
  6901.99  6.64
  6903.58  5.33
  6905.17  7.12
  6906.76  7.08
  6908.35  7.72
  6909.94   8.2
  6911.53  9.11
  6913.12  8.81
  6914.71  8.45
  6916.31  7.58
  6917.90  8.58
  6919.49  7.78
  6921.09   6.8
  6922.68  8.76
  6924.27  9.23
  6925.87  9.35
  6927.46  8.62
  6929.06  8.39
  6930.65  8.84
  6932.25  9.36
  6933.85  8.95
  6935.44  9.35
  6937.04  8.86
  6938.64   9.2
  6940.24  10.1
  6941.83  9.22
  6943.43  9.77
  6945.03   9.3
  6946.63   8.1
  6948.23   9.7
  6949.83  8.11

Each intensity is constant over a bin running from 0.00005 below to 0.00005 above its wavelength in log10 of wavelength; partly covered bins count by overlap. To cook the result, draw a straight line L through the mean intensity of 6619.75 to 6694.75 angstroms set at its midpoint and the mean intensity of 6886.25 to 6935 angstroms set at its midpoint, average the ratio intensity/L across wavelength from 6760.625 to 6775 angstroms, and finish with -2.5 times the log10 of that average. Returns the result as 0.14 mag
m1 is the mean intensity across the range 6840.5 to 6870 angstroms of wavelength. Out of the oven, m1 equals 7.38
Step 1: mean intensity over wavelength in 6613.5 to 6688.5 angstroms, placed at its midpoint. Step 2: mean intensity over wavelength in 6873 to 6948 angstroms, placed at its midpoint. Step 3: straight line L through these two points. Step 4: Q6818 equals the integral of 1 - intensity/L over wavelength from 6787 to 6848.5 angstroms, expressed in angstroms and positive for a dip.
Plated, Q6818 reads 6.3 angstroms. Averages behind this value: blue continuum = 8.65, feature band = 7.47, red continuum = 8.13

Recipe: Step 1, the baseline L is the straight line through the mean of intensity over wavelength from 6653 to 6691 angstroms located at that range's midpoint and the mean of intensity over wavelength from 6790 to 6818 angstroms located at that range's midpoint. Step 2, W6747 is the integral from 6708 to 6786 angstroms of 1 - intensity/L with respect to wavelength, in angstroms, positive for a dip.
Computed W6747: 3.4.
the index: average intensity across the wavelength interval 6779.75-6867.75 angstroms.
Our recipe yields 7.42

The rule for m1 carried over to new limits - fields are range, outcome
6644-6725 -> 8.11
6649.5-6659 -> 8.36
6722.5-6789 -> 7.39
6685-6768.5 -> 7.55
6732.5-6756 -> 7.39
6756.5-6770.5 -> 7.48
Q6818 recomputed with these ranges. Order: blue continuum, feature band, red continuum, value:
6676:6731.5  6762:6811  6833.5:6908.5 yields 1.1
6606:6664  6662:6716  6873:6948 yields 3.4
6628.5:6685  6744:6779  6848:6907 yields 2.3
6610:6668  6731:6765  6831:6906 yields 3.1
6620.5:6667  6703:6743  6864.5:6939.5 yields 4.8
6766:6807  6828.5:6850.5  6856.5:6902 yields -1.2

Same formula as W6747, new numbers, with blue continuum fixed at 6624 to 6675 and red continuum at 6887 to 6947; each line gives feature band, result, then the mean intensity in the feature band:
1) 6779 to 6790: 1.5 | 7.31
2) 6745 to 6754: 1.4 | 7.23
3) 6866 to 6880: 1.8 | 7.3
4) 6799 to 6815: 2.1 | 7.37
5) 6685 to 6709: 2.0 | 7.94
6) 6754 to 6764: 1.2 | 7.51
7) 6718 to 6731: 2.5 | 6.96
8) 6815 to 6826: 1.9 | 7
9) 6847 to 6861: 2.2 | 7.06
